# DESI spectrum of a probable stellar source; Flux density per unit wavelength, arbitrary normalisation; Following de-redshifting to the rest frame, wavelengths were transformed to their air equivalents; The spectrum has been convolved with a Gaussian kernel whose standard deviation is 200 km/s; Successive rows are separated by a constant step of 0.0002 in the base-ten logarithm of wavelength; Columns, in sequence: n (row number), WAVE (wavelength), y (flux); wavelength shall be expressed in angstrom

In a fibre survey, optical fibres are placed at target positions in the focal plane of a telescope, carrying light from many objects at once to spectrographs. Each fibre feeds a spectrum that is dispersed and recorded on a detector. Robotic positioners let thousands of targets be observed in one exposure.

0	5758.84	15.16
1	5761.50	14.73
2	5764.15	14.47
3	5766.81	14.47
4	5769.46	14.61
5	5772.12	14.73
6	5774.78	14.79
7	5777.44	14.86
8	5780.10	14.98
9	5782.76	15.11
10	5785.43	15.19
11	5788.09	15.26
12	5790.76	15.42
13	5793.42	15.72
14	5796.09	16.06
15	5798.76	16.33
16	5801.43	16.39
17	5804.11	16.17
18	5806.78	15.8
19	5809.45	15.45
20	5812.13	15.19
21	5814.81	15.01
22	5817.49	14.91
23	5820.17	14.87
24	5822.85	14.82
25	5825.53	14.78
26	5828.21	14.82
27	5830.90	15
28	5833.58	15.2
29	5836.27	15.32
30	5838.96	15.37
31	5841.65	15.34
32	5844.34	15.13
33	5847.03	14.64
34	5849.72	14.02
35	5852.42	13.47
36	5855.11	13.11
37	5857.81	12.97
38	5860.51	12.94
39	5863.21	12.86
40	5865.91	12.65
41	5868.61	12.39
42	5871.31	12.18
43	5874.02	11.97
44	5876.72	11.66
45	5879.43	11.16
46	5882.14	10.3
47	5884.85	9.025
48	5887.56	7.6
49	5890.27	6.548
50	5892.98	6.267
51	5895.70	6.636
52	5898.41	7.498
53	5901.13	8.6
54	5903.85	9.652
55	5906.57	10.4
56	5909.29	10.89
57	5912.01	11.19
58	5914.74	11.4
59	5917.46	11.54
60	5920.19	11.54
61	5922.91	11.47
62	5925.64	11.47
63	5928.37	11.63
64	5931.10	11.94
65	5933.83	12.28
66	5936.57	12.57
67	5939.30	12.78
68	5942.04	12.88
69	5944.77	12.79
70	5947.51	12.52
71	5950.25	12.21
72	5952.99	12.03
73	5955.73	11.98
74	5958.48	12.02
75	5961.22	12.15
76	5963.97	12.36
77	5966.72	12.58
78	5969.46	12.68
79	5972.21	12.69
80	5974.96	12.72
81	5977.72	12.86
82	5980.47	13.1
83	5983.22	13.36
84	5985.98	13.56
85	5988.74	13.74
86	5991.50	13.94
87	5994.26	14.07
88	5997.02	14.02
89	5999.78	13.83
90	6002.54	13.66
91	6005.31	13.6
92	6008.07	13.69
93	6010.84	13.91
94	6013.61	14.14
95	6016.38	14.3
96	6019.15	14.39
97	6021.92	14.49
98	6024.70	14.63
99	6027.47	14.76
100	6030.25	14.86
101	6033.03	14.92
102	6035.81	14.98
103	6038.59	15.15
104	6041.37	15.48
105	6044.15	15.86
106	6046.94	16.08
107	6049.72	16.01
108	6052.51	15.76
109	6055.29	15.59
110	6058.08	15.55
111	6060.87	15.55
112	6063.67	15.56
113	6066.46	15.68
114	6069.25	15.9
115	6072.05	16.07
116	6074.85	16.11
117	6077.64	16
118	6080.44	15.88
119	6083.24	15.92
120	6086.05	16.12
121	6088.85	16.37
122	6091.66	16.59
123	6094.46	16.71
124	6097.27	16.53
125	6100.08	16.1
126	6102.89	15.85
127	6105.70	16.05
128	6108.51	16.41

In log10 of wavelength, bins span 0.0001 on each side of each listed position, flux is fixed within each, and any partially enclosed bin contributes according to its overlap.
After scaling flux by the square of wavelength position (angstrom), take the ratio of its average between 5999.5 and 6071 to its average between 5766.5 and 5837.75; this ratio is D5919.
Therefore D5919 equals 1.06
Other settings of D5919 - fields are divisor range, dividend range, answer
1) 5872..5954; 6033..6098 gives 1.56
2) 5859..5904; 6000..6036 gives 1.50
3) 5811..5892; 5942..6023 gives 1.05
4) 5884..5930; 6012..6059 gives 1.64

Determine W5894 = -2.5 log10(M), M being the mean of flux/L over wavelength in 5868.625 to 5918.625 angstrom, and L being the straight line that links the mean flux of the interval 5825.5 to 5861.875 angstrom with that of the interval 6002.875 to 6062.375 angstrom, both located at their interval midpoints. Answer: 0.43 mag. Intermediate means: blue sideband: 14.4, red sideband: 14.9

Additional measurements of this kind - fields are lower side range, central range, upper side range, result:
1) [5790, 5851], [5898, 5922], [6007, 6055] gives 0.40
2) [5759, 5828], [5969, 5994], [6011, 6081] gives 0.16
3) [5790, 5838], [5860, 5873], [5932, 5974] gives 0.14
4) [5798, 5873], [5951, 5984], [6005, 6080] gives 0.19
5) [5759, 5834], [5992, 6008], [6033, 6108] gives 0.14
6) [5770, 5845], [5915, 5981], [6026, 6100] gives 0.26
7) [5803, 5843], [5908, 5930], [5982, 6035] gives 0.27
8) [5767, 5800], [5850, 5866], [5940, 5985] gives 0.08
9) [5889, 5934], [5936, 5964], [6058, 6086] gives -0.09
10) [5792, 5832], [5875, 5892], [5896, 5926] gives 0.25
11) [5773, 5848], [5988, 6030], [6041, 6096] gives 0.12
